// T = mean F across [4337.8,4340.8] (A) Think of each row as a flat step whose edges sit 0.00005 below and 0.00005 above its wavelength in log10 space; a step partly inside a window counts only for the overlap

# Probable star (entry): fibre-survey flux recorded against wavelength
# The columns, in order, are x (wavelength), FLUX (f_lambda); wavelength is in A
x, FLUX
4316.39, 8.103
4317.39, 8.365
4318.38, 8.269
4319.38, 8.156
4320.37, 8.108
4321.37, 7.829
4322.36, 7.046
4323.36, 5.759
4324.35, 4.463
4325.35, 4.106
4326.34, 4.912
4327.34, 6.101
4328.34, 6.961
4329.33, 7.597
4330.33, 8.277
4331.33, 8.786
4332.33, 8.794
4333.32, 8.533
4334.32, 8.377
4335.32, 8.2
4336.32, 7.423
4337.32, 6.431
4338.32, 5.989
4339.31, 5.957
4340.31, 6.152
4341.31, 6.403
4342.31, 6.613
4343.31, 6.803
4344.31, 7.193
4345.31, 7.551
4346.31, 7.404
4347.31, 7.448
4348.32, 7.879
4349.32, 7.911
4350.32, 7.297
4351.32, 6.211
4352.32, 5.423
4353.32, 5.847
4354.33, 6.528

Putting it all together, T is 6.05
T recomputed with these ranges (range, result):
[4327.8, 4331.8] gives 7.88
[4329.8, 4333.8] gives 8.59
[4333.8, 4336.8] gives 7.99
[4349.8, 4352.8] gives 6.34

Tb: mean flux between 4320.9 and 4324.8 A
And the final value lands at 6.3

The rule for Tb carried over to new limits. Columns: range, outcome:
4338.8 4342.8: 6.29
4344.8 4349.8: 7.63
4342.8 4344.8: 7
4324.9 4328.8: 5.52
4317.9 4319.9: 8.21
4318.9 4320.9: 8.13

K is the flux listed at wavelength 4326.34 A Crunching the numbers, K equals 4.912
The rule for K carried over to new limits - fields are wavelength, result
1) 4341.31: 6.403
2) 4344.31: 7.193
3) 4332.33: 8.794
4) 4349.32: 7.911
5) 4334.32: 8.377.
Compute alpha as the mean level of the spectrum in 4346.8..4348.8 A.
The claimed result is 7.63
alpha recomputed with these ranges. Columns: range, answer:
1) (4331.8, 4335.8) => 8.48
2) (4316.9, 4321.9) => 8.14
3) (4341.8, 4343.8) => 6.71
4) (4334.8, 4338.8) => 7.01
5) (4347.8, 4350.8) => 7.68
